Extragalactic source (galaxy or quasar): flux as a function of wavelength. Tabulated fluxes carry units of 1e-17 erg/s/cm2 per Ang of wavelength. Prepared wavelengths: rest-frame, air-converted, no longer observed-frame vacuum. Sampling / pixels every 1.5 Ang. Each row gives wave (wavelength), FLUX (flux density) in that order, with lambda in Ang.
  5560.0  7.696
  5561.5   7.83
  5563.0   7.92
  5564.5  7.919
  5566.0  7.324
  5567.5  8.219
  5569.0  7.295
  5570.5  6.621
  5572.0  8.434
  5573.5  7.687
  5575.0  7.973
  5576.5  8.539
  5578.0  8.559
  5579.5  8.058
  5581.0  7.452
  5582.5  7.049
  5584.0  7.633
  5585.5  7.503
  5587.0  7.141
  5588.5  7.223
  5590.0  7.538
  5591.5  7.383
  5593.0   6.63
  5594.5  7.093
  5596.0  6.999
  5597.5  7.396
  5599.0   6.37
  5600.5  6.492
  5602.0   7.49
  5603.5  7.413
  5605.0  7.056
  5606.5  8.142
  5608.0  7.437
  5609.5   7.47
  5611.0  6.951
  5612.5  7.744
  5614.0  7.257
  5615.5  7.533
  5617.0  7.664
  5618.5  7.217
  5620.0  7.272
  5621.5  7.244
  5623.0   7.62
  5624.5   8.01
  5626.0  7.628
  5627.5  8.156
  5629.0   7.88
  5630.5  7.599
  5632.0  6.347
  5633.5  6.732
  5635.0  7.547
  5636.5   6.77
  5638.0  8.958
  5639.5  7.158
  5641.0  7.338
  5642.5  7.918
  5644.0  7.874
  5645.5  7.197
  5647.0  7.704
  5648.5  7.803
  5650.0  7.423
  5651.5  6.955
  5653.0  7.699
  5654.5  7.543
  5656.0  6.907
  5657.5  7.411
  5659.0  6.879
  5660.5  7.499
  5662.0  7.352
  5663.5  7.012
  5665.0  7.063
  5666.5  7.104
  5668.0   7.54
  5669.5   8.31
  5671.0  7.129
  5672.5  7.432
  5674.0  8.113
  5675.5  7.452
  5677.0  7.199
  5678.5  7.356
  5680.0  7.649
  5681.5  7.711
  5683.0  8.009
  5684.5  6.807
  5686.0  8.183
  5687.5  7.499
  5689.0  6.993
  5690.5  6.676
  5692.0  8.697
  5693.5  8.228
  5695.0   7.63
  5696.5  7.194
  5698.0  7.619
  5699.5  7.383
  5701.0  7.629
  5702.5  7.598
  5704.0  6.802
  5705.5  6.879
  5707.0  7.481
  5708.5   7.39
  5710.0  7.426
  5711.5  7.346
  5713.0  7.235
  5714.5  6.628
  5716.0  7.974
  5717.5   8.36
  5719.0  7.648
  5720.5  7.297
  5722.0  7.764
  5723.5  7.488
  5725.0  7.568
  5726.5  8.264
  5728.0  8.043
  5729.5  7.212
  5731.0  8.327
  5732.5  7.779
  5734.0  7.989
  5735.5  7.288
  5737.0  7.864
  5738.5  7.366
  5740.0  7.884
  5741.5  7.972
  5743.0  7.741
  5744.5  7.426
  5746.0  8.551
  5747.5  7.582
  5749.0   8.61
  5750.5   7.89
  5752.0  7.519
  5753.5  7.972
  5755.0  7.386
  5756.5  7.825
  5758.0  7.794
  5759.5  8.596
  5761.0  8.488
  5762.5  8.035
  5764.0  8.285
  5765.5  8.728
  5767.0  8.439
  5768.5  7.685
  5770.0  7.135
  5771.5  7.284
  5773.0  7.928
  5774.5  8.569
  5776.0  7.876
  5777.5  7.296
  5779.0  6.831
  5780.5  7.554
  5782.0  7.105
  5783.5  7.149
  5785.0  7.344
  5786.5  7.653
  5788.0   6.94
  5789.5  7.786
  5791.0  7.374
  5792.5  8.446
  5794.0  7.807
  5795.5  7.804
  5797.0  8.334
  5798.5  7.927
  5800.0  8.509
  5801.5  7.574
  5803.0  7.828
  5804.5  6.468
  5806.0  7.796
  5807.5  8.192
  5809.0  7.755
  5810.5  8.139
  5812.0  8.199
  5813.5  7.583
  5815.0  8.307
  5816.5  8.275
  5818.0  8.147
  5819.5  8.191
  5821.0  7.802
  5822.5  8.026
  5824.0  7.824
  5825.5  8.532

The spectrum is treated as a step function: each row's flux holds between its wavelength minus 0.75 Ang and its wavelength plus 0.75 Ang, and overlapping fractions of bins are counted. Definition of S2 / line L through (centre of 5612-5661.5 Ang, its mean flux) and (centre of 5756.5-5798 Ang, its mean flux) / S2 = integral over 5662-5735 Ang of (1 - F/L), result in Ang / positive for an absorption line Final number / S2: 0.7 Ang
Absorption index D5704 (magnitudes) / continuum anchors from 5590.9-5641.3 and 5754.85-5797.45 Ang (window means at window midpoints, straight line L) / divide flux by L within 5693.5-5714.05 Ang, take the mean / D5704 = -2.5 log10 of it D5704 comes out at 0.03 mag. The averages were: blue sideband 7.35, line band 7.38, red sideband 7.78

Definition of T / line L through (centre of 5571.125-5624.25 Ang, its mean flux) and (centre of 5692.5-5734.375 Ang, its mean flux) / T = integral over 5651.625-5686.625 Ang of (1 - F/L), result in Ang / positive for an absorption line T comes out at 0.4 Ang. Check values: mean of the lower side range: 7.45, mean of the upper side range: 7.58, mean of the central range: 7.44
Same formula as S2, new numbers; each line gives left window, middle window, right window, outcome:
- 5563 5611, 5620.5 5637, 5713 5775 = 0.3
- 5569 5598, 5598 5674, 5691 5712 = 1.0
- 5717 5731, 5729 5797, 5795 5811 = 0.1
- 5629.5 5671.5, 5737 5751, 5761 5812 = -0.4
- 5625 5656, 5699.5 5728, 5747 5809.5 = 0.6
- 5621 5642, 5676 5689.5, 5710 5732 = 0.2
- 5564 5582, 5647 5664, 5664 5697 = 0.6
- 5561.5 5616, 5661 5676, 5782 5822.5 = 0.3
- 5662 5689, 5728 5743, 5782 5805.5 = -0.4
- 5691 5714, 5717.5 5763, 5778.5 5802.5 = -1.8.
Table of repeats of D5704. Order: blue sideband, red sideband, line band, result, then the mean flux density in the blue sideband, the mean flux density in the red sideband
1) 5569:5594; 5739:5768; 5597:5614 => 0.054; 7.58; 8.03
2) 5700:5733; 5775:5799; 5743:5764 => -0.057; 7.55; 7.58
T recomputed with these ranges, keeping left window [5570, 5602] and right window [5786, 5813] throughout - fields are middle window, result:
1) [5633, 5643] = 0.0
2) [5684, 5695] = 0.0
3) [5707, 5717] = 0.4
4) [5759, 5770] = -0.7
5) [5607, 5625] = 0.1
